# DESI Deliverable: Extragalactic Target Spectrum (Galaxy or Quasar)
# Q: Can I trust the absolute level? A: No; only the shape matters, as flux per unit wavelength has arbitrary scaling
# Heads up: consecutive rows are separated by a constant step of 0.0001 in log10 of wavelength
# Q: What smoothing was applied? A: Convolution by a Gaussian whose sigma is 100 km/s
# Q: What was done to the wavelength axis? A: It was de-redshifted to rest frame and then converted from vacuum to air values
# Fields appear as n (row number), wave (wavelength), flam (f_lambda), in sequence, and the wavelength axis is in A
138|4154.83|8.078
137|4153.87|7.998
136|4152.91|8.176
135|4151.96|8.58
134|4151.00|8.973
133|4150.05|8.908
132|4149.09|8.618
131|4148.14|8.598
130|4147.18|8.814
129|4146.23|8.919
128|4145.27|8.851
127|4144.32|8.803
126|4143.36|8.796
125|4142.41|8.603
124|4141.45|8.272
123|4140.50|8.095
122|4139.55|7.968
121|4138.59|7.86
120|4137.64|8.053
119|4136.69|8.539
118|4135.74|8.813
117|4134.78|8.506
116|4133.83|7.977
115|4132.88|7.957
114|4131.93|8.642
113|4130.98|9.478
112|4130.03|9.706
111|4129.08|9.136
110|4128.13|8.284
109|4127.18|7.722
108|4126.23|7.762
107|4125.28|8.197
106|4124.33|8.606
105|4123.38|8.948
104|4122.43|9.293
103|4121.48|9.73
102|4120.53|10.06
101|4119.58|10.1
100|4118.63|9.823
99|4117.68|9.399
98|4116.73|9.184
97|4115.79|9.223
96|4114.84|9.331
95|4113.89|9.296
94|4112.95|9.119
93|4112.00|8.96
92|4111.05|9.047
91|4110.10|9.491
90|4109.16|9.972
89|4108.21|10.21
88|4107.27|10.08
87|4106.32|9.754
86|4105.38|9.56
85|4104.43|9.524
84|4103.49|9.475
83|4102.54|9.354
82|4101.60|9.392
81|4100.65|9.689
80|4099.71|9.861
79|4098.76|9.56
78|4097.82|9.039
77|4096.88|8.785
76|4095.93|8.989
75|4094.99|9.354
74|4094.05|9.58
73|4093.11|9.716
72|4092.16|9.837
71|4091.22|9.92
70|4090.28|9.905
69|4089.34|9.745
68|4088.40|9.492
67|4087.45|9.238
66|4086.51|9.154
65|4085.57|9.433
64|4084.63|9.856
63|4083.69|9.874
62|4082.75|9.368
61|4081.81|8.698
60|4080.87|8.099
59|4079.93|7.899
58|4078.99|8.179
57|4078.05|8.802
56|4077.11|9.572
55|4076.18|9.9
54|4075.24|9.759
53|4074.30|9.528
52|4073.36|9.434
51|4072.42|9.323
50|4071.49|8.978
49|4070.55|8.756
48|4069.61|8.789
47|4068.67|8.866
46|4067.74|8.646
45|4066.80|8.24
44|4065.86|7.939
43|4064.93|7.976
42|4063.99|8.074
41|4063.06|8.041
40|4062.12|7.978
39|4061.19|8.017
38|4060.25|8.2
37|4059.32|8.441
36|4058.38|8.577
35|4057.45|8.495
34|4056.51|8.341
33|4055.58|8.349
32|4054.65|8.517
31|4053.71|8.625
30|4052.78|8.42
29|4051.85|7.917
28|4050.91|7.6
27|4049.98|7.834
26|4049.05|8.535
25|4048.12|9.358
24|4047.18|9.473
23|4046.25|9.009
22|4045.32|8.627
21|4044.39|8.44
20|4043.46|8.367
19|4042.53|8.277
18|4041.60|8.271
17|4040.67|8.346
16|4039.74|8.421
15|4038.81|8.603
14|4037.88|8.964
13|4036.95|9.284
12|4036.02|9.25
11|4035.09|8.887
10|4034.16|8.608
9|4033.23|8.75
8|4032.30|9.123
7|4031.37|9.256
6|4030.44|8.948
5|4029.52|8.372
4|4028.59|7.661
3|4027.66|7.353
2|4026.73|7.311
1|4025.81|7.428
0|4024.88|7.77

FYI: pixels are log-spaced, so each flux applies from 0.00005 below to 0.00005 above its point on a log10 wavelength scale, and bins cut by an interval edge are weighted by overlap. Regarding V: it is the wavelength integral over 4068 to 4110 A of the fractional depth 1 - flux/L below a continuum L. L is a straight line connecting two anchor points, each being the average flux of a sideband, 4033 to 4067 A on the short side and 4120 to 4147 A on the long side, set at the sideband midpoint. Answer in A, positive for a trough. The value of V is -4.07 A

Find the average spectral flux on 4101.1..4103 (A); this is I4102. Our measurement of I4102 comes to 9.37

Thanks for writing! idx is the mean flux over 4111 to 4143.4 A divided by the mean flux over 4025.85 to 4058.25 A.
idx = 1.0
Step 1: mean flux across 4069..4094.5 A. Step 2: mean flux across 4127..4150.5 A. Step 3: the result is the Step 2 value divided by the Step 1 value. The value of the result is 0.92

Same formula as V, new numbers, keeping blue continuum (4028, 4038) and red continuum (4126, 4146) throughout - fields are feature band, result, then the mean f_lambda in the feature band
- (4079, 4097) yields -1.4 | 9.29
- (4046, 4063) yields 0.6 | 8.41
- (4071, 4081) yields -0.5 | 9.08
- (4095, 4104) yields -0.8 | 9.35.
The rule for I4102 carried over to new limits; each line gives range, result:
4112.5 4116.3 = 9.27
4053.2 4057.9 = 8.46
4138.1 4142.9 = 8.16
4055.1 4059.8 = 8.45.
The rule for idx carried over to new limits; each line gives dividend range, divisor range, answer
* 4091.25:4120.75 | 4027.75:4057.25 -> 1.11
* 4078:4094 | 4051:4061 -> 1.11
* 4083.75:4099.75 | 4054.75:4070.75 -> 1.14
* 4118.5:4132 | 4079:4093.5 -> 0.97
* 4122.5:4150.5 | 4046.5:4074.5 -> 1.00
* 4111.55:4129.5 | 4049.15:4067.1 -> 1.11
